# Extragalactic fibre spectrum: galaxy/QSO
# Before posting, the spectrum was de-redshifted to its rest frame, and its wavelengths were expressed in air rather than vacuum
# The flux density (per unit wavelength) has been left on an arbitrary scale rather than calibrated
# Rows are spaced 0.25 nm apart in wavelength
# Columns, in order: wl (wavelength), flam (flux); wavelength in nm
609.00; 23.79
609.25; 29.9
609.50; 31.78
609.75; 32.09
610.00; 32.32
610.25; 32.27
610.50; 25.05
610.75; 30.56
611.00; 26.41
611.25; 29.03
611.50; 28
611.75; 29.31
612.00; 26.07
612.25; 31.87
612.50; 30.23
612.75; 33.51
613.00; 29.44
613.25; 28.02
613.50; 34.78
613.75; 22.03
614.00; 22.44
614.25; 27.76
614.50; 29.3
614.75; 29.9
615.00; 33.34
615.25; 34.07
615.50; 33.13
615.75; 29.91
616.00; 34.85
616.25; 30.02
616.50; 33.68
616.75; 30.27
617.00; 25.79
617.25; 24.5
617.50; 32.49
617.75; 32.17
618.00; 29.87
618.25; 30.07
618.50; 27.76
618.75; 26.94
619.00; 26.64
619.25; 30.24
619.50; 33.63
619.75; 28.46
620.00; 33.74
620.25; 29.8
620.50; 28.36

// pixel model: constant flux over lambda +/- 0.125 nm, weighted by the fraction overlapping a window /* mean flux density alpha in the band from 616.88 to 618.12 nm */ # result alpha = 29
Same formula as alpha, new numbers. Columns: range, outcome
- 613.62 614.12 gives 22.4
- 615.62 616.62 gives 32.1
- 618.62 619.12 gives 26.8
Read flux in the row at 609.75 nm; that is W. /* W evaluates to 32.09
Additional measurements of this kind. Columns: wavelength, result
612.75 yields 33.51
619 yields 26.64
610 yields 32.32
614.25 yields 27.76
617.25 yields 24.5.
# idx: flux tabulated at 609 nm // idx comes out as 23.79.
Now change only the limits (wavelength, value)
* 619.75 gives 28.46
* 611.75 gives 29.31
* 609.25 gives 29.9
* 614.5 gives 29.3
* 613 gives 29.44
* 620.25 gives 29.8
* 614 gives 22.44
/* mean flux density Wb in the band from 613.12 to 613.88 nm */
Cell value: 28.2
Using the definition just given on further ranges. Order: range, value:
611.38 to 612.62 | 29.1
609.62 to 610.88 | 30.4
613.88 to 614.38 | 25.2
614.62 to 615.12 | 31.6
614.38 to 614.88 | 29.6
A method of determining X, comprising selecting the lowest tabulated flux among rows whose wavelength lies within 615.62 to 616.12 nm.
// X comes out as 29.91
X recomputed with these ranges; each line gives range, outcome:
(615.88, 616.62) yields 30.02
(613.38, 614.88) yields 22.03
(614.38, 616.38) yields 29.3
